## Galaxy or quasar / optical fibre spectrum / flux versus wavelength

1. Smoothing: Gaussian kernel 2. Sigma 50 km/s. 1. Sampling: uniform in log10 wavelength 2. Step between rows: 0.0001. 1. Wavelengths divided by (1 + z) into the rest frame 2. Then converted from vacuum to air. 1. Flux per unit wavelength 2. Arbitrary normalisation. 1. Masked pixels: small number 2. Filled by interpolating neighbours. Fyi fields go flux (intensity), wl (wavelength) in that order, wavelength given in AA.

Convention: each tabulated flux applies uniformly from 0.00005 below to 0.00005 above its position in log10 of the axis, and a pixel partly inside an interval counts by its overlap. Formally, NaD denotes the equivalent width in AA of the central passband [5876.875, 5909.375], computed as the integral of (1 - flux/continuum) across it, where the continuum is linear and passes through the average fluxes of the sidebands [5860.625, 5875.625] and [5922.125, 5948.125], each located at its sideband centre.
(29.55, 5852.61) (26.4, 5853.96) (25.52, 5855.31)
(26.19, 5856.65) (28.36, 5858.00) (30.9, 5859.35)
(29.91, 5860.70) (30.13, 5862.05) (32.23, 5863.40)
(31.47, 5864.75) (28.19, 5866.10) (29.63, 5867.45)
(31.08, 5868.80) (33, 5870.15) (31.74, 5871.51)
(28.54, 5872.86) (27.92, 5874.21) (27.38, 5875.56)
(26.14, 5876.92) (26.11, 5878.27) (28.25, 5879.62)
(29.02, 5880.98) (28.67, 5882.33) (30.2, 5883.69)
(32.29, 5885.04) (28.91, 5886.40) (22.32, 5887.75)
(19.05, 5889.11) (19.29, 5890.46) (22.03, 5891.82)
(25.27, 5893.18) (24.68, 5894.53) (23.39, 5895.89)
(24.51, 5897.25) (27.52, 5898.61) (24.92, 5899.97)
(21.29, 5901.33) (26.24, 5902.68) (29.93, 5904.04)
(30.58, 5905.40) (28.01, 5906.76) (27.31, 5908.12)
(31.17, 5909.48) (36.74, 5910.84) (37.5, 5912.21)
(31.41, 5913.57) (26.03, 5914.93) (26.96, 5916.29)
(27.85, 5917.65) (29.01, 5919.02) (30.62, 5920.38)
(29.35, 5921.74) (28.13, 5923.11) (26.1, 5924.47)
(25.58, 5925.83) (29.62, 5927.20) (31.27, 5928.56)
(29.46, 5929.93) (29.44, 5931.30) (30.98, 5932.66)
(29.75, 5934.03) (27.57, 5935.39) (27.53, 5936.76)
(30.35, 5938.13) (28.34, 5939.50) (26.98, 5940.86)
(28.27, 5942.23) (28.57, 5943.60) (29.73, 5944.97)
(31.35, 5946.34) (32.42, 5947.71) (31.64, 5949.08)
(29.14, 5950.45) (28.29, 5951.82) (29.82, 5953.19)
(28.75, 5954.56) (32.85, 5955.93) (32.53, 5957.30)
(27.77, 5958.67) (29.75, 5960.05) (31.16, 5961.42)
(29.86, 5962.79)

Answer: 3.9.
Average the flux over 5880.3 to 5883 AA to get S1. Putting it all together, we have 28.9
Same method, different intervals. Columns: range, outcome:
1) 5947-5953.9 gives 30.3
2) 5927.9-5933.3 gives 30.3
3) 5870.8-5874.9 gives 29.4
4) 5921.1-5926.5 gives 27.3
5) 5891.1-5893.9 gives 23.6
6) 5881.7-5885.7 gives 30.4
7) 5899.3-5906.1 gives 26.6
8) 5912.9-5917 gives 28.2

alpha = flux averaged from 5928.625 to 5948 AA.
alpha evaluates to 29.3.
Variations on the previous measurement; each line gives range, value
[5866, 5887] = 29.2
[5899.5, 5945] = 28.9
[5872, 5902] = 25.8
